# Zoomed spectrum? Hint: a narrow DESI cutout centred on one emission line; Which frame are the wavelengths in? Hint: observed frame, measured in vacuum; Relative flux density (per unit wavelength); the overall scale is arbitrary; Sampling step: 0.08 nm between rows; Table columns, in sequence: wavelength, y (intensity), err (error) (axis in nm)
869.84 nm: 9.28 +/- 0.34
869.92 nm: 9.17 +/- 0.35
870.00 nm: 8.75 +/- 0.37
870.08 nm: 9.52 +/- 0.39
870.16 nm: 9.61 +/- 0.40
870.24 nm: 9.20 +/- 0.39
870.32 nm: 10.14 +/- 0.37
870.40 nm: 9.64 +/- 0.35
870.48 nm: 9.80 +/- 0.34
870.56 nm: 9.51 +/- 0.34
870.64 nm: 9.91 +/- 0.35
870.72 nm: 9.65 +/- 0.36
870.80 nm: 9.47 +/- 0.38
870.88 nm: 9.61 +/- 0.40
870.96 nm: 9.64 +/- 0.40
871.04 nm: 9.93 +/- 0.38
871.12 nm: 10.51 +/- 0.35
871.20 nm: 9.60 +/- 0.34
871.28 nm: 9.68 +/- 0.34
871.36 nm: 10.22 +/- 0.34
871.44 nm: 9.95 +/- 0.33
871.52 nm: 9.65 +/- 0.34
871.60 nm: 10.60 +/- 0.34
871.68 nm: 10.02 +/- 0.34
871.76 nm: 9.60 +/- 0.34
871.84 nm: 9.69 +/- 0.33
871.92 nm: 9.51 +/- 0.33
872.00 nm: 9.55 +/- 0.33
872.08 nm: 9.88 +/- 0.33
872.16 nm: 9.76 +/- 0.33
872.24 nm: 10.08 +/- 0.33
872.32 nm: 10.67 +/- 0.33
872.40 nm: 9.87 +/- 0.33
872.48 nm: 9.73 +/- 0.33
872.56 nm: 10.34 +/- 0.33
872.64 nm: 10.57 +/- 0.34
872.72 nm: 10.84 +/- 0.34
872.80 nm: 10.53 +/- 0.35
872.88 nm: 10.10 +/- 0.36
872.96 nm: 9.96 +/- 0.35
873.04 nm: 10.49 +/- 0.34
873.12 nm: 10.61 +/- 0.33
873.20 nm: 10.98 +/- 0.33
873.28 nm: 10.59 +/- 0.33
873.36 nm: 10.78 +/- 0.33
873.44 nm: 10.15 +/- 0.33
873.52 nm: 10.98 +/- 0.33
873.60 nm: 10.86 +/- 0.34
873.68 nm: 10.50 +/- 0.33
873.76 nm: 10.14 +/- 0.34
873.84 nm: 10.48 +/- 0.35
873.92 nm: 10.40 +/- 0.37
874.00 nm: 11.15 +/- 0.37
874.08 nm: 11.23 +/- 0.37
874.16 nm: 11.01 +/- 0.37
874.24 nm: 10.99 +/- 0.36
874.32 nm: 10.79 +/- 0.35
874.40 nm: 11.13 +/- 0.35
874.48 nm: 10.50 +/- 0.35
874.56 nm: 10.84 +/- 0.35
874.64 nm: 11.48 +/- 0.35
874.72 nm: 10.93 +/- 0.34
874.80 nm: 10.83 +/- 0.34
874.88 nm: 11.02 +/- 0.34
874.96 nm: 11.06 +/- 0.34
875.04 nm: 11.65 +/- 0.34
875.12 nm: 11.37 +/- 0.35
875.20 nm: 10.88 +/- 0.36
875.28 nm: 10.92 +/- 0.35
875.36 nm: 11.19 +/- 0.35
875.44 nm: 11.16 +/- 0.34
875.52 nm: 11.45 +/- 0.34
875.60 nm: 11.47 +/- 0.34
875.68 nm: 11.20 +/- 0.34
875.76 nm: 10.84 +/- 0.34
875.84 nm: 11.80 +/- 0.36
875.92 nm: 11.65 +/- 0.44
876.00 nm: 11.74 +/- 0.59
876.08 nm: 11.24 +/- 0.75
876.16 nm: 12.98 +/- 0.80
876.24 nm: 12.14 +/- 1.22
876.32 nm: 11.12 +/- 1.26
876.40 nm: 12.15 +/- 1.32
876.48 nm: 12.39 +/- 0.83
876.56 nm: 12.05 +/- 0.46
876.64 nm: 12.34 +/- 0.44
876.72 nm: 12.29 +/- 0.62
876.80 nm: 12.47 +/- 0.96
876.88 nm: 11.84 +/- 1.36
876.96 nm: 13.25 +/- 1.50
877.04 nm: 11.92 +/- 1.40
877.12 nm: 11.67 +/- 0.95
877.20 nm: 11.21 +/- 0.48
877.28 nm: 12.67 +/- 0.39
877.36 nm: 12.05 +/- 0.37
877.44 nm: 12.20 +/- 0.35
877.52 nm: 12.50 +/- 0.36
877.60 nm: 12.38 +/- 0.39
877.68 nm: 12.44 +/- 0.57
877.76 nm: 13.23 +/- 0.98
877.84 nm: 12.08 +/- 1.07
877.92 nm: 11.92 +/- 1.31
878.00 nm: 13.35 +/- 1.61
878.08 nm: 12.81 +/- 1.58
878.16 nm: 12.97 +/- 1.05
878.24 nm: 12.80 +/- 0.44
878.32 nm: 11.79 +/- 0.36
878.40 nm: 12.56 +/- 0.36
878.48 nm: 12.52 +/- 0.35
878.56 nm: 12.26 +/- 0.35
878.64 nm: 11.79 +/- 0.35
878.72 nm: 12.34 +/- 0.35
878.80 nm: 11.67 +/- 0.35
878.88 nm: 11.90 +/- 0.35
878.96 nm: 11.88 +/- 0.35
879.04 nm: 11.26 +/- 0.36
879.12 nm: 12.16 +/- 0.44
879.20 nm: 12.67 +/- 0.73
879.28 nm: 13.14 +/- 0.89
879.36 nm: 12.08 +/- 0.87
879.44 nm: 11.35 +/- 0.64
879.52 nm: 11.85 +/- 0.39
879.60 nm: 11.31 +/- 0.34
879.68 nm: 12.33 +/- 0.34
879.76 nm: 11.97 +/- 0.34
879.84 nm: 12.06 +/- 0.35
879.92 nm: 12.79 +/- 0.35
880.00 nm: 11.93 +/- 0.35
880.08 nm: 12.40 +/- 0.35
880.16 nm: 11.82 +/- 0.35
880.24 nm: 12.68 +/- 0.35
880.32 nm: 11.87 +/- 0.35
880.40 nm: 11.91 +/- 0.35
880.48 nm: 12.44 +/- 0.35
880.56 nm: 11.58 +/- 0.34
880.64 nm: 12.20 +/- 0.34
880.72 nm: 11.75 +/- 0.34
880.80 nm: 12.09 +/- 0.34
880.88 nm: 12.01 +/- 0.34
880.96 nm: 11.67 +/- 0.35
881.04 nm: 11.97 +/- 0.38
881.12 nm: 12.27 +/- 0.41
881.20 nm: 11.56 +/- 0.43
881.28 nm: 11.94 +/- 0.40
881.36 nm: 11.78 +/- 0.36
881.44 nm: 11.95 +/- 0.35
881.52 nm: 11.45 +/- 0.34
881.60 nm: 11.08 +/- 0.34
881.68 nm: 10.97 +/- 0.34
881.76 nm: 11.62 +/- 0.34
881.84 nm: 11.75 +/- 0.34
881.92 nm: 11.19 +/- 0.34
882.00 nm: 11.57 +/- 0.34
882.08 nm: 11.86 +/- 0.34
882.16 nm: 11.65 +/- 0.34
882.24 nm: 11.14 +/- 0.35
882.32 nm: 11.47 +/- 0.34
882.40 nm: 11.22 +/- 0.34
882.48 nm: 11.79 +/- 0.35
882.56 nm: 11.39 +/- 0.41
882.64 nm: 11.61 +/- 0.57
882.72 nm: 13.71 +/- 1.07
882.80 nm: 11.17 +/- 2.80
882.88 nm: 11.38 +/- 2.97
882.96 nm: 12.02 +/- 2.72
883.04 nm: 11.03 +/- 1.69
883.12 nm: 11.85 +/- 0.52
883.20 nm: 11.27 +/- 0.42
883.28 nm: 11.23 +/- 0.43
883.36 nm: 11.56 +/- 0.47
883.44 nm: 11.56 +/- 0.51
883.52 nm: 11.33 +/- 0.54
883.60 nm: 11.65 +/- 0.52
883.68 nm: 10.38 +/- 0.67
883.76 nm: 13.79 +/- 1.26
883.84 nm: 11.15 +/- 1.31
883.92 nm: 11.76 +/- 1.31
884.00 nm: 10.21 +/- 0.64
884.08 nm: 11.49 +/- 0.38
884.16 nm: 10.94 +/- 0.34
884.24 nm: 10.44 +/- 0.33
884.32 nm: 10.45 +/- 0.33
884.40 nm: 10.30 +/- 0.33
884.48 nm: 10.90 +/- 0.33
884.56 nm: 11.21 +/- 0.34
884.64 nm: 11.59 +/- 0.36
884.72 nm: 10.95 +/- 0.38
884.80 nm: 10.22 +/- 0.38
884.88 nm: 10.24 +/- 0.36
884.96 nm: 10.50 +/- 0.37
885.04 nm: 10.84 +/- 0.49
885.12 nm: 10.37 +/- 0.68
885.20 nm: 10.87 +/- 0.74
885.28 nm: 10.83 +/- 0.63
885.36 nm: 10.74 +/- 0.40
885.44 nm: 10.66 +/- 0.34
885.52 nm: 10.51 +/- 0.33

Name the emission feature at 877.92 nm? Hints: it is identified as Mg II 2798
